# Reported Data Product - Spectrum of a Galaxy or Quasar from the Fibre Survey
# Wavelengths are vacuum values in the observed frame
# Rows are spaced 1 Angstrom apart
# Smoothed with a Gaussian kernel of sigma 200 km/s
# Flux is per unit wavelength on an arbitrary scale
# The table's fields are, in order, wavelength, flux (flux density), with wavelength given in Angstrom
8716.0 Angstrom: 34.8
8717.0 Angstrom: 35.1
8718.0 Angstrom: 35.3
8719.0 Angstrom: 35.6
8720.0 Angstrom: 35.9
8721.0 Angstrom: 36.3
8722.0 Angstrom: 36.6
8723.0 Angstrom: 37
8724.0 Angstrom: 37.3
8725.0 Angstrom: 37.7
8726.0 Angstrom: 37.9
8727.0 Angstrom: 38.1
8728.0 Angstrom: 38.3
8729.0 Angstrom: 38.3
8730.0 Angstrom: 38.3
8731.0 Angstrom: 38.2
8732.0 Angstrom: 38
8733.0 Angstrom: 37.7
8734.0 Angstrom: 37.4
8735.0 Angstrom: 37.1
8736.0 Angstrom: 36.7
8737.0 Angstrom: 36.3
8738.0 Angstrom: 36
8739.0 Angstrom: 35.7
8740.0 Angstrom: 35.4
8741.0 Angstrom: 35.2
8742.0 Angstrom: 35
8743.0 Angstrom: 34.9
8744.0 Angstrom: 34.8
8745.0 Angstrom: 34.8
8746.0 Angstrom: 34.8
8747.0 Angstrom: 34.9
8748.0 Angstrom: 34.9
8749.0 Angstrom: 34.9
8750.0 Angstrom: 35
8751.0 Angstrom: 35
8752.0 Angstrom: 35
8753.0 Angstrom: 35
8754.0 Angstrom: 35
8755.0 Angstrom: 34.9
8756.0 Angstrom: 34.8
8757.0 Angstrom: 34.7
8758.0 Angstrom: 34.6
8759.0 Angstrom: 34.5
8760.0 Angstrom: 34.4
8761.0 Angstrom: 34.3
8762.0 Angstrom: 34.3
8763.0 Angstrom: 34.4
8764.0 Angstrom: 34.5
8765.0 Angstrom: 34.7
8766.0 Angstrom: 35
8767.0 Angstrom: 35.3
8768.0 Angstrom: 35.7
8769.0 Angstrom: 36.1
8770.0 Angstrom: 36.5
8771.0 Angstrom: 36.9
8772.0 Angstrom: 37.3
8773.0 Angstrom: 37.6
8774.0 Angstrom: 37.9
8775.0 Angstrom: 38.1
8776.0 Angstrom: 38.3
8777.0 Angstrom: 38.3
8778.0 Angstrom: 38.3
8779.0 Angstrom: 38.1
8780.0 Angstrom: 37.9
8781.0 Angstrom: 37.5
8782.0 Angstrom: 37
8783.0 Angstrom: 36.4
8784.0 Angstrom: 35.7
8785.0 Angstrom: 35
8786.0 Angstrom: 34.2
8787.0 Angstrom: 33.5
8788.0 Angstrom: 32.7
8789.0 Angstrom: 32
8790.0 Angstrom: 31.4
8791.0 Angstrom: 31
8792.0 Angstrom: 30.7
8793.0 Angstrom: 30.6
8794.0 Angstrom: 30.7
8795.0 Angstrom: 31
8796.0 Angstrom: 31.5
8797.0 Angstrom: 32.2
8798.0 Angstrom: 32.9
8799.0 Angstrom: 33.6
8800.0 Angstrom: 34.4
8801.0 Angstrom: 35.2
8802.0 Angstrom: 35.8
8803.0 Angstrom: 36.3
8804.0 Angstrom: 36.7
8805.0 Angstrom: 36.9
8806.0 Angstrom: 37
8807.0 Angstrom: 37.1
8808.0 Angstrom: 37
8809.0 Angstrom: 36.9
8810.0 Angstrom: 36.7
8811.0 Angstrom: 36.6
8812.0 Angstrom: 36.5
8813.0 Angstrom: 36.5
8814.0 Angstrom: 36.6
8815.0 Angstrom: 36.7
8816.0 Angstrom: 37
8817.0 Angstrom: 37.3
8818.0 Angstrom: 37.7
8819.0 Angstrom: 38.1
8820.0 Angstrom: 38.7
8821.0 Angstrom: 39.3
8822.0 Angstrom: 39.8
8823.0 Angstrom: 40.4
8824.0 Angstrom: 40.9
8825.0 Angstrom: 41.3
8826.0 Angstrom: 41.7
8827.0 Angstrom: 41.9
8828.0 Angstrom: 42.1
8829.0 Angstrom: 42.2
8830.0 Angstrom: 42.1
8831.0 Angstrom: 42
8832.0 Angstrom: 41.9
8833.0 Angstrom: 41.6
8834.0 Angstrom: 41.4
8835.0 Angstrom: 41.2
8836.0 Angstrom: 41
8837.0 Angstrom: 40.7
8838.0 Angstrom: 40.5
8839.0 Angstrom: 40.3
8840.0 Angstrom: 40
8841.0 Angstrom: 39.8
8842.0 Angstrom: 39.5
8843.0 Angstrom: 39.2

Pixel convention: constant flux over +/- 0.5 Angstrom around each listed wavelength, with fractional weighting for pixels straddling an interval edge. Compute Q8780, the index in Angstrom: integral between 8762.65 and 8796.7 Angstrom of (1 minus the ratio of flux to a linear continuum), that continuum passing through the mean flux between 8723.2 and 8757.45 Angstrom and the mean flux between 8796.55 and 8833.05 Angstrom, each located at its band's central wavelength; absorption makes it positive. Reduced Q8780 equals 1.9 Angstrom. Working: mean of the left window 36.1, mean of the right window 38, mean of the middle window 35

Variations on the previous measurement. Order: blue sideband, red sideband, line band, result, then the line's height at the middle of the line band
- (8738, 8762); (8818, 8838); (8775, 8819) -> 3.6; 38.5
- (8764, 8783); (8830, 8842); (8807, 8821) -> 0.8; 39.5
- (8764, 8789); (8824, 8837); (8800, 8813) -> 0.9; 39.3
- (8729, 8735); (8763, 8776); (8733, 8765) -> 1.7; 37.2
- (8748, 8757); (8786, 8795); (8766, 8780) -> -1.7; 33.2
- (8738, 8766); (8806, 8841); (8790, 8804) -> 1.8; 37.7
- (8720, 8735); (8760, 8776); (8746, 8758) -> 0.6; 36.6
